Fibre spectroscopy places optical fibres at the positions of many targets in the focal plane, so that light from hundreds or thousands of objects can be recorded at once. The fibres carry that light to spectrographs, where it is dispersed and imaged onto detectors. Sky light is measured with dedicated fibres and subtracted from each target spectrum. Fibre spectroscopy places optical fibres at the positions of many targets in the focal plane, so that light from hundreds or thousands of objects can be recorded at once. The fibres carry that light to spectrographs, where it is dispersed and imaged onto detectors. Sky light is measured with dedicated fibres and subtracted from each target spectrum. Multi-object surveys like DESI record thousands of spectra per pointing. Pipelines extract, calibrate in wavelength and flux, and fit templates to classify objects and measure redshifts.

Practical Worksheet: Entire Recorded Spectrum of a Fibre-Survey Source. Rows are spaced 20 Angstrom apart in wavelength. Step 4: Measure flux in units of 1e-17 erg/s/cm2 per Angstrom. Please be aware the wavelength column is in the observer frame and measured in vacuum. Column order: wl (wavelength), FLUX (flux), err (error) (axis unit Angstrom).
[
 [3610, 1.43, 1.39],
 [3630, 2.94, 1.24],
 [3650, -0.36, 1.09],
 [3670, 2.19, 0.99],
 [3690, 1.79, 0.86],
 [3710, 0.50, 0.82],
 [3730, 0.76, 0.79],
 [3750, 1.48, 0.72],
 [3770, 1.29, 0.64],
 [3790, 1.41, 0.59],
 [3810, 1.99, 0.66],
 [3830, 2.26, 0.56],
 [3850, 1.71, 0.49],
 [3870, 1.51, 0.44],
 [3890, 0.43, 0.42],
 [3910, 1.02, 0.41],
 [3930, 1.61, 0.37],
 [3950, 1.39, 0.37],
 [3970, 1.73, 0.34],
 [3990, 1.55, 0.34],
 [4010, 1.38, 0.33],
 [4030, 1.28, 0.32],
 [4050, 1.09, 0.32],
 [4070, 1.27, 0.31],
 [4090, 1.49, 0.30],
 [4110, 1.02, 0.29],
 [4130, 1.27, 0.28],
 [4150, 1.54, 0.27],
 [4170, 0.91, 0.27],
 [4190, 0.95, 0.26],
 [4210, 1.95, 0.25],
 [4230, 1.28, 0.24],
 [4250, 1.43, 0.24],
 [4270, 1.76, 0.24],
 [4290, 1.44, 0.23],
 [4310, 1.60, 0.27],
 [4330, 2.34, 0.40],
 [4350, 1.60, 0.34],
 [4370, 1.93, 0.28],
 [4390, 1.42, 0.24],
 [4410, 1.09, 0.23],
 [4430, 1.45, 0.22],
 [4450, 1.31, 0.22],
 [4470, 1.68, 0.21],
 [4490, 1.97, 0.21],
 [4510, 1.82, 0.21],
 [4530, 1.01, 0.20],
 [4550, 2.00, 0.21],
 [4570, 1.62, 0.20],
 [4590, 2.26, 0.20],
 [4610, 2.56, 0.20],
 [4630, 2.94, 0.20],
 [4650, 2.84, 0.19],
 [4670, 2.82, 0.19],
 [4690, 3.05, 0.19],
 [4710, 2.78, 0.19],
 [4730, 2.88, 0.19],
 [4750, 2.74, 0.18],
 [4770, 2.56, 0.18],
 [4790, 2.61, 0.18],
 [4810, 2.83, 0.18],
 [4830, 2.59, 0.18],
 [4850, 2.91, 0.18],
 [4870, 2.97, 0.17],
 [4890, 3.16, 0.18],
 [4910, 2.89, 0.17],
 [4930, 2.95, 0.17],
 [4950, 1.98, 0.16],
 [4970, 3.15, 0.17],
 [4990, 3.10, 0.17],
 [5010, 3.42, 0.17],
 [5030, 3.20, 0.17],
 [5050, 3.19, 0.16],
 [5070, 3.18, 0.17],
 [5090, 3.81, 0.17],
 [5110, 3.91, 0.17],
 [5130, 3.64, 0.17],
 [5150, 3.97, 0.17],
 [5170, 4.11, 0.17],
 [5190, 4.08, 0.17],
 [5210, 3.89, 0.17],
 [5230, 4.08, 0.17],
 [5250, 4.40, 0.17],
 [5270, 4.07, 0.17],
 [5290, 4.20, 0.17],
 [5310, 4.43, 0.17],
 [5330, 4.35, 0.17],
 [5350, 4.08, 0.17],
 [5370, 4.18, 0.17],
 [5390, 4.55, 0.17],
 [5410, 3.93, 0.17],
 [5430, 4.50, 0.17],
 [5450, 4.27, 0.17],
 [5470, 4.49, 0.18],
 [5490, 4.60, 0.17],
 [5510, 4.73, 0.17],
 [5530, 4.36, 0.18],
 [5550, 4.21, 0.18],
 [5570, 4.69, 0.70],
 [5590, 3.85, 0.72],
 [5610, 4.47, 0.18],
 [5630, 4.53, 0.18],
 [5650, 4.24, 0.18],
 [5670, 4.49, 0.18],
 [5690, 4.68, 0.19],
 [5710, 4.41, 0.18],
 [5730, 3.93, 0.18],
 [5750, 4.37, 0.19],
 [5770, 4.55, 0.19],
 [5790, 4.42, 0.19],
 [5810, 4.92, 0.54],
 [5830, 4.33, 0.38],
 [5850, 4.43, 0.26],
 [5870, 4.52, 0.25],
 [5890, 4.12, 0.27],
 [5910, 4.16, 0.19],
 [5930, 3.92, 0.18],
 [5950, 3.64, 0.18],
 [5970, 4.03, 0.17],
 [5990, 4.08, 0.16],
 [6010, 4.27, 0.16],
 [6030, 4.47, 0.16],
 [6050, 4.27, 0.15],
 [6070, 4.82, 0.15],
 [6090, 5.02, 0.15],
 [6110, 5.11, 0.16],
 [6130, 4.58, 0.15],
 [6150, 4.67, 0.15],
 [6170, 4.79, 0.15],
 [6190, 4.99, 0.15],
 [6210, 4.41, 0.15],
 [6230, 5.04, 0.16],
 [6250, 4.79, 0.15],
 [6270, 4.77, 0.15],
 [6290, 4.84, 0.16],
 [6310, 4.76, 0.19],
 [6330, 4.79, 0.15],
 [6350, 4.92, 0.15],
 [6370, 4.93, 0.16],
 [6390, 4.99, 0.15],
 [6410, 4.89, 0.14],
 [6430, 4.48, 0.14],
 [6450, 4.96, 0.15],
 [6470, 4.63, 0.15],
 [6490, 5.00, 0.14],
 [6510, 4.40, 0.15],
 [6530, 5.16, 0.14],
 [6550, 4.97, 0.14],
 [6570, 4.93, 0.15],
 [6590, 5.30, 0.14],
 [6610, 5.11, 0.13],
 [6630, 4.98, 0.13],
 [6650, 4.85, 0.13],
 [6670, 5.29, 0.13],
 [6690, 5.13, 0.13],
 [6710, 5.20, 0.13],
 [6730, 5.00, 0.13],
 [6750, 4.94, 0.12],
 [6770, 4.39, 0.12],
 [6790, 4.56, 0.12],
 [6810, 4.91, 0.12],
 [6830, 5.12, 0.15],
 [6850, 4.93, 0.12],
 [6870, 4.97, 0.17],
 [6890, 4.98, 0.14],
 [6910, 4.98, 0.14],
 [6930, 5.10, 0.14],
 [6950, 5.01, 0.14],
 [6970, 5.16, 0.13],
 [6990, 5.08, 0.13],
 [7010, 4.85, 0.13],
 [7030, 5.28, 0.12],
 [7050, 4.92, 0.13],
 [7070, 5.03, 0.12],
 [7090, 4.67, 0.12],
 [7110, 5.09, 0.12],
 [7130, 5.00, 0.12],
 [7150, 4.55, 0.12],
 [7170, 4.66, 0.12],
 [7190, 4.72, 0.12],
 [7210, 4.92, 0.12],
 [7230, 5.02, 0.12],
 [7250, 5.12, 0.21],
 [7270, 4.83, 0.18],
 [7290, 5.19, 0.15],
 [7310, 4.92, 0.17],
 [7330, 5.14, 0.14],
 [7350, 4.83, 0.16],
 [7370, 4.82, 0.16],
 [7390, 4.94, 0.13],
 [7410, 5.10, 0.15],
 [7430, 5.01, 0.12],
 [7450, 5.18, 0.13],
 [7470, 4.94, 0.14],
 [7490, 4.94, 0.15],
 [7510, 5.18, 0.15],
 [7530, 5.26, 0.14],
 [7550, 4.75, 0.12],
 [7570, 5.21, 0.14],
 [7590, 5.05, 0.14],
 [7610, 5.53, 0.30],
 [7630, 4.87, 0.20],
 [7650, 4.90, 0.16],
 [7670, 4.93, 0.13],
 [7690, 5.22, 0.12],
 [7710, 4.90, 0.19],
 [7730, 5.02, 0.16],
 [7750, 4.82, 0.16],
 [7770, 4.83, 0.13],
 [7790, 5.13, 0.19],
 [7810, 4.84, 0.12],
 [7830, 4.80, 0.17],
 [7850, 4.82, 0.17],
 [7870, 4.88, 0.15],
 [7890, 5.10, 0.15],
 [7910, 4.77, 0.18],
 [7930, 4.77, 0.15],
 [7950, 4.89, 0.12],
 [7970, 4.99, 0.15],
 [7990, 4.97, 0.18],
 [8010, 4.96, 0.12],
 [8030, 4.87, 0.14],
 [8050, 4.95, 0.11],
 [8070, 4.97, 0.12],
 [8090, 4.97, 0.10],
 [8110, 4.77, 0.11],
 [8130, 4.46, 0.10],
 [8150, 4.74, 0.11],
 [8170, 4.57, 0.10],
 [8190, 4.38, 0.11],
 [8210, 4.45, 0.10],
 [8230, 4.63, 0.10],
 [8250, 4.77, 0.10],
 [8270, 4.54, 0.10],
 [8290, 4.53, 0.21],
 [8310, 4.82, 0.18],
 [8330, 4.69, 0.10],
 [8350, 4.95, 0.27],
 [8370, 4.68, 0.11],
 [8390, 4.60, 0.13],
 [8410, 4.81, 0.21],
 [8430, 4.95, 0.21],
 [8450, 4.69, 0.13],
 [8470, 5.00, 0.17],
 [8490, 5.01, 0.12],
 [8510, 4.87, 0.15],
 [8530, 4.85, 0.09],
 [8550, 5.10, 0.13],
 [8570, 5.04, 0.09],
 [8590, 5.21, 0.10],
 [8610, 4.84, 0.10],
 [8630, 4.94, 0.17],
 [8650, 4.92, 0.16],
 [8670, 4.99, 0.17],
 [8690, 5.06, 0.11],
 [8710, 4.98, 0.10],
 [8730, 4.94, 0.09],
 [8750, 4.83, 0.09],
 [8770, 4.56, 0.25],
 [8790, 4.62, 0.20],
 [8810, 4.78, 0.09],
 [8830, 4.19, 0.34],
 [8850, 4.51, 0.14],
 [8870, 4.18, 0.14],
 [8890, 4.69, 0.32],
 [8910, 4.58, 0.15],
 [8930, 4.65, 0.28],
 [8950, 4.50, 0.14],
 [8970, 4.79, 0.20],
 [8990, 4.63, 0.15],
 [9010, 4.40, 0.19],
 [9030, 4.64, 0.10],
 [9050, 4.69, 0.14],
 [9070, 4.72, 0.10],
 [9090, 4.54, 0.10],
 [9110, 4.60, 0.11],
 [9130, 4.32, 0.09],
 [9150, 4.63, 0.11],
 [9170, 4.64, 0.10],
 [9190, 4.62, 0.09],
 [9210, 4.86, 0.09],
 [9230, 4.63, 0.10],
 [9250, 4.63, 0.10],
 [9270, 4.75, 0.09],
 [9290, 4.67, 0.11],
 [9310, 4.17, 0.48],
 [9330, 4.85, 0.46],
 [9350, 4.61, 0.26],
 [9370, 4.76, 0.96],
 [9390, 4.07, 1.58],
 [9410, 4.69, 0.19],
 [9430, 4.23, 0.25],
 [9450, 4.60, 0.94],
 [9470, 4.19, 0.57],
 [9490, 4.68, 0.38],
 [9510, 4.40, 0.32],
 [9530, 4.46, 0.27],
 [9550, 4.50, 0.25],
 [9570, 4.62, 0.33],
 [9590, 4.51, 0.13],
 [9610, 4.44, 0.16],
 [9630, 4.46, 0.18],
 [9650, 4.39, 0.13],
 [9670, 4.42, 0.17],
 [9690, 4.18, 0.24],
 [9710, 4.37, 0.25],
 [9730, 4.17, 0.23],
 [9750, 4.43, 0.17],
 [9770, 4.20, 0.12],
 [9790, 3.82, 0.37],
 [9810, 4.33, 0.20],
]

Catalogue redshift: 0.149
